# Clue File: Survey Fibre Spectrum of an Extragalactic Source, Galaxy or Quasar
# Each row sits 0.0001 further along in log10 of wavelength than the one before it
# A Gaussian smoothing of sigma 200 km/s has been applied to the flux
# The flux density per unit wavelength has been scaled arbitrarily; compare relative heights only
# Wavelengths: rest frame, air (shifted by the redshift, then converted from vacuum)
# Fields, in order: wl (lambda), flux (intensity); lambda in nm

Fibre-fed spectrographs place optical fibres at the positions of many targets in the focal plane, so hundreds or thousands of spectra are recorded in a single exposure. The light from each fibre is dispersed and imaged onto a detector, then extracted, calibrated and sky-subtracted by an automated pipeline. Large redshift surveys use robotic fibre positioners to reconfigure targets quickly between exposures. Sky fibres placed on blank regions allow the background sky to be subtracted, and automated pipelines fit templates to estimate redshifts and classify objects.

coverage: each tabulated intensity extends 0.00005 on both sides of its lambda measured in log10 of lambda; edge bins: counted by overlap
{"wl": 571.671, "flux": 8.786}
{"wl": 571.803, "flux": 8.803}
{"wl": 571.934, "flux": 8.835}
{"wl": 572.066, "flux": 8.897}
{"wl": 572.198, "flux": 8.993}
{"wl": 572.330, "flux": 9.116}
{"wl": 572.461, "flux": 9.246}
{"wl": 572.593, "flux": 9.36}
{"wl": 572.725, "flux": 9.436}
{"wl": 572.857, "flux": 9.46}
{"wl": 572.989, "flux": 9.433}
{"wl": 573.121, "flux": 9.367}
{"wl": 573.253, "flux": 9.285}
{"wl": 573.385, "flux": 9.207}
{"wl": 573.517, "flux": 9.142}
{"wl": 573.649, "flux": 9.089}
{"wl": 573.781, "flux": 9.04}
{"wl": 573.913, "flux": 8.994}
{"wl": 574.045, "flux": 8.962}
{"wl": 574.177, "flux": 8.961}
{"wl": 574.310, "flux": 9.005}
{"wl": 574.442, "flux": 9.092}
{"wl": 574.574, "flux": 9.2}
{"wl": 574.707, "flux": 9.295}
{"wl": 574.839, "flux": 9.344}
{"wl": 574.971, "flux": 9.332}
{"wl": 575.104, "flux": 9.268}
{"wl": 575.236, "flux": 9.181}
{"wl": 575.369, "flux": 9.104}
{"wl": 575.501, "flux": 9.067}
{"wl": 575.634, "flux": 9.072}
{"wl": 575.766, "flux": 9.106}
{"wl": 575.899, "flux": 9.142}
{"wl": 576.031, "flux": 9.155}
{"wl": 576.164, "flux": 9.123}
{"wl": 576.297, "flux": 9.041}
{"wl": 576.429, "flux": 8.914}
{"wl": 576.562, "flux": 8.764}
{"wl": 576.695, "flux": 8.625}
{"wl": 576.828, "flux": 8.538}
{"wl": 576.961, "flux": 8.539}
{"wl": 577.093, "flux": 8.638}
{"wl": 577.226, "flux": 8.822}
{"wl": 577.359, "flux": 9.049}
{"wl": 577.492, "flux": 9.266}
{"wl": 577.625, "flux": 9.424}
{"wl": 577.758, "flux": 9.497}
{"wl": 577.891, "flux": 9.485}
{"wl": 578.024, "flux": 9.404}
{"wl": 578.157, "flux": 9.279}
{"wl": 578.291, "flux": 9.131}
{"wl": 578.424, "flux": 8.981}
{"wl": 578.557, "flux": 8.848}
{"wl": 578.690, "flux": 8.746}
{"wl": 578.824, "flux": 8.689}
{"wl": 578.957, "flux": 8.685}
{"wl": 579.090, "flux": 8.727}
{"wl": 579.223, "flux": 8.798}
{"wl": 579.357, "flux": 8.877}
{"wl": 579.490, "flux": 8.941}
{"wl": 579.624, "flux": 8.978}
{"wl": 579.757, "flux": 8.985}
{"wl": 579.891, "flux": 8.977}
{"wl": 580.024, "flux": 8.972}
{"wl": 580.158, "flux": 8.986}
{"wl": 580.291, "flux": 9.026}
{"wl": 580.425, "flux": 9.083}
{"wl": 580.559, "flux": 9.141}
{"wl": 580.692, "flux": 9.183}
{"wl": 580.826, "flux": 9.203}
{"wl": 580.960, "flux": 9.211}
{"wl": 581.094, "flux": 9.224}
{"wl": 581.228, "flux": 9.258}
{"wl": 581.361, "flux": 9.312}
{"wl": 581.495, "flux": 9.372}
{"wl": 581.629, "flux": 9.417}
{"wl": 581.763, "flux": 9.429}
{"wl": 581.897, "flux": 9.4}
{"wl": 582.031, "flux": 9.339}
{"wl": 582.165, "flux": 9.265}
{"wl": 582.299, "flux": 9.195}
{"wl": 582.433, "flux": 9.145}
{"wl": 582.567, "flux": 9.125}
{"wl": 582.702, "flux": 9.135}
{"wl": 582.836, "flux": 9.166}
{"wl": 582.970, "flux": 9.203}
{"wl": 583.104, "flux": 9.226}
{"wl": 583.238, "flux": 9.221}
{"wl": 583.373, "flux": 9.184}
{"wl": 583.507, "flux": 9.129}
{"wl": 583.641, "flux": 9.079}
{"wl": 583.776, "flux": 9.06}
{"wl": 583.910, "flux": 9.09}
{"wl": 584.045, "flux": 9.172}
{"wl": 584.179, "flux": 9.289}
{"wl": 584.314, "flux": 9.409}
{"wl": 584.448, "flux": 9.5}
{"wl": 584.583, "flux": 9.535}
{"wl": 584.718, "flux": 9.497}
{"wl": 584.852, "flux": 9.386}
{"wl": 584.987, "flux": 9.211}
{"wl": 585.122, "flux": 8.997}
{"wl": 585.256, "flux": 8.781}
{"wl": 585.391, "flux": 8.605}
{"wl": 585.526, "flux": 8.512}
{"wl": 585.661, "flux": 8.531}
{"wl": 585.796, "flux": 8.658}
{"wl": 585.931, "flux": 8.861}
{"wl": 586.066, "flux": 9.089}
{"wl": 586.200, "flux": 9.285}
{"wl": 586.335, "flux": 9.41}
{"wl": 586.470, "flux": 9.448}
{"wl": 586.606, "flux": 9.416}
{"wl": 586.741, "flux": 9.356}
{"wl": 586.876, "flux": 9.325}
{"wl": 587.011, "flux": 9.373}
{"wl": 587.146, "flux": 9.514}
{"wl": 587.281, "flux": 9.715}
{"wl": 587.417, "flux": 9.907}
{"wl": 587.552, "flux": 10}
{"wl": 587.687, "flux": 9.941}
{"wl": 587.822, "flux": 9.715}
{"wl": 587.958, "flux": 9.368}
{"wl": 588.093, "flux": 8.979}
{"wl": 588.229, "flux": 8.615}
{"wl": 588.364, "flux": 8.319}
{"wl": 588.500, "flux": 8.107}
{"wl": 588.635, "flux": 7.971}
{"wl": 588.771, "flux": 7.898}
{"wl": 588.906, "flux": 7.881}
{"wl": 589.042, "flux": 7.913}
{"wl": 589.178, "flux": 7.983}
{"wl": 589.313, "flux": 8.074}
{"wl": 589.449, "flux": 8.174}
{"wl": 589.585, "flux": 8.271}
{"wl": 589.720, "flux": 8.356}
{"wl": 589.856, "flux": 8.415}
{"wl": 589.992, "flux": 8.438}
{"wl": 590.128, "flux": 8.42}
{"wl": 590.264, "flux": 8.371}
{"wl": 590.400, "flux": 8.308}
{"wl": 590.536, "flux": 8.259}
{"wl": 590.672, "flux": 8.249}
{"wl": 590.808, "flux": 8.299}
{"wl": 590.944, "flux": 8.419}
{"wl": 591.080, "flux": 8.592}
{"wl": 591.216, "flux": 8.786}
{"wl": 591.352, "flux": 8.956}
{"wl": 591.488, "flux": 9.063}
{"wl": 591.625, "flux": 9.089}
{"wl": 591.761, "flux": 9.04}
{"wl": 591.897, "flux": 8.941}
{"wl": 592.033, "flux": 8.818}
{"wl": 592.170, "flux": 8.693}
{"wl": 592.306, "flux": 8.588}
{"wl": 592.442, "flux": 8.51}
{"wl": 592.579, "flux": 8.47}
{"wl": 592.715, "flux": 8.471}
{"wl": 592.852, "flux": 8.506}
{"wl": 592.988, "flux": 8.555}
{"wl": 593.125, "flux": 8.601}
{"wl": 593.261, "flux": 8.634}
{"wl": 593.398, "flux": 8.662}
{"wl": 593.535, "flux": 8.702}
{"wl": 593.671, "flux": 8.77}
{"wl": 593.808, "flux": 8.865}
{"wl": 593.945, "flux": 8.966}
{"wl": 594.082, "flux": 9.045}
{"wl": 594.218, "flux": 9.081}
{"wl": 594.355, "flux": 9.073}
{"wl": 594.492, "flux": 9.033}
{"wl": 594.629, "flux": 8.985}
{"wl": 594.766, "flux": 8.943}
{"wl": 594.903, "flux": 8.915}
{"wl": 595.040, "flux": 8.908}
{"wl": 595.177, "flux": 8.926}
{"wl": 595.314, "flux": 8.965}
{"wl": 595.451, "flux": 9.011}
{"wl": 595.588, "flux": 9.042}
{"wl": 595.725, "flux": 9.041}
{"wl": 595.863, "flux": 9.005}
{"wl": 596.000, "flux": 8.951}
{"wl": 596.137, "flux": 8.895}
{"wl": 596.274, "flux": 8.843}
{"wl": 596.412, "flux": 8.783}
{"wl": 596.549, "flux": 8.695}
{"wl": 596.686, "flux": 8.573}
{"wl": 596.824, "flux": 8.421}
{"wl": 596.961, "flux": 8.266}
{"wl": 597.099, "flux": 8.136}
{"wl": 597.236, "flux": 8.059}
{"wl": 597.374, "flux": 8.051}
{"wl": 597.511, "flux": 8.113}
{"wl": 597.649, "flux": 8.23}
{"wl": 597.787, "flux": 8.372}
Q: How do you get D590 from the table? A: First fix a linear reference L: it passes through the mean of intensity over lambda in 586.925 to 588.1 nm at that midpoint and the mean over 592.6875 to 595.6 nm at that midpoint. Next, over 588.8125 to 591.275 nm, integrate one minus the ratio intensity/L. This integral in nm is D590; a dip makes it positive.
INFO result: 0.28 nm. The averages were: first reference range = 9.64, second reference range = 8.85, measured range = 8.28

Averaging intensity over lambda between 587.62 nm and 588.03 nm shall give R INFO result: 9.67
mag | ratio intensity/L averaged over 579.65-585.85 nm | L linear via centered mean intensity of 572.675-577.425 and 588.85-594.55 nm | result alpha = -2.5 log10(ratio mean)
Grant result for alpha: -0.04 mag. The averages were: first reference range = 9.08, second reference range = 8.58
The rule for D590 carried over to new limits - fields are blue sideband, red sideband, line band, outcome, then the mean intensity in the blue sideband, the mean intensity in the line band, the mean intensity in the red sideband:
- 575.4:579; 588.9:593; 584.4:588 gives -0.26 nm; 9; 9.29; 8.49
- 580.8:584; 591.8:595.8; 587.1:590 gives 0.10 nm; 9.22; 8.71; 8.82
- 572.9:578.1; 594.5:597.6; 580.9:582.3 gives -0.05 nm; 9.1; 9.32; 8.71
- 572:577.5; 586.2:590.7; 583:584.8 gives -0.08 nm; 9.09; 9.26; 8.78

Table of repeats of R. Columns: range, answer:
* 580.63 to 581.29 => 9.2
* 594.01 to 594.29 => 9.08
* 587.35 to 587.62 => 9.97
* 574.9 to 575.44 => 9.22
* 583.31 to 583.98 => 9.11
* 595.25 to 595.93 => 9.01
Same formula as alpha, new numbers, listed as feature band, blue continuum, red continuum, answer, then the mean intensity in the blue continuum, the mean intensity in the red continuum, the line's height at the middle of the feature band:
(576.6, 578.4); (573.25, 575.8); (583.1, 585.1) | 0.02 mag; 9.14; 9.26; 9.17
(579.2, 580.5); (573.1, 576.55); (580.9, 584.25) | 0.03 mag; 9.13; 9.23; 9.19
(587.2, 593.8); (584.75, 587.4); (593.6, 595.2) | 0.05 mag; 9.15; 8.96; 9.05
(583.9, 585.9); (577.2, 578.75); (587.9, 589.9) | -0.06 mag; 9.17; 8.28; 8.61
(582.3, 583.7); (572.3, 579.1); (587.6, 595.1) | -0.03 mag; 9.09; 8.64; 8.88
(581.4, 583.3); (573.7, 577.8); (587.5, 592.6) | -0.05 mag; 9.05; 8.58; 8.83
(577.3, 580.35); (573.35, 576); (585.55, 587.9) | 0.02 mag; 9.13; 9.37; 9.21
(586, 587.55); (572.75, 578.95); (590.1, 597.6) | -0.07 mag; 9.09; 8.7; 8.85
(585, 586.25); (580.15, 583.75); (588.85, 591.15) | -0.01 mag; 9.21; 8.26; 8.78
